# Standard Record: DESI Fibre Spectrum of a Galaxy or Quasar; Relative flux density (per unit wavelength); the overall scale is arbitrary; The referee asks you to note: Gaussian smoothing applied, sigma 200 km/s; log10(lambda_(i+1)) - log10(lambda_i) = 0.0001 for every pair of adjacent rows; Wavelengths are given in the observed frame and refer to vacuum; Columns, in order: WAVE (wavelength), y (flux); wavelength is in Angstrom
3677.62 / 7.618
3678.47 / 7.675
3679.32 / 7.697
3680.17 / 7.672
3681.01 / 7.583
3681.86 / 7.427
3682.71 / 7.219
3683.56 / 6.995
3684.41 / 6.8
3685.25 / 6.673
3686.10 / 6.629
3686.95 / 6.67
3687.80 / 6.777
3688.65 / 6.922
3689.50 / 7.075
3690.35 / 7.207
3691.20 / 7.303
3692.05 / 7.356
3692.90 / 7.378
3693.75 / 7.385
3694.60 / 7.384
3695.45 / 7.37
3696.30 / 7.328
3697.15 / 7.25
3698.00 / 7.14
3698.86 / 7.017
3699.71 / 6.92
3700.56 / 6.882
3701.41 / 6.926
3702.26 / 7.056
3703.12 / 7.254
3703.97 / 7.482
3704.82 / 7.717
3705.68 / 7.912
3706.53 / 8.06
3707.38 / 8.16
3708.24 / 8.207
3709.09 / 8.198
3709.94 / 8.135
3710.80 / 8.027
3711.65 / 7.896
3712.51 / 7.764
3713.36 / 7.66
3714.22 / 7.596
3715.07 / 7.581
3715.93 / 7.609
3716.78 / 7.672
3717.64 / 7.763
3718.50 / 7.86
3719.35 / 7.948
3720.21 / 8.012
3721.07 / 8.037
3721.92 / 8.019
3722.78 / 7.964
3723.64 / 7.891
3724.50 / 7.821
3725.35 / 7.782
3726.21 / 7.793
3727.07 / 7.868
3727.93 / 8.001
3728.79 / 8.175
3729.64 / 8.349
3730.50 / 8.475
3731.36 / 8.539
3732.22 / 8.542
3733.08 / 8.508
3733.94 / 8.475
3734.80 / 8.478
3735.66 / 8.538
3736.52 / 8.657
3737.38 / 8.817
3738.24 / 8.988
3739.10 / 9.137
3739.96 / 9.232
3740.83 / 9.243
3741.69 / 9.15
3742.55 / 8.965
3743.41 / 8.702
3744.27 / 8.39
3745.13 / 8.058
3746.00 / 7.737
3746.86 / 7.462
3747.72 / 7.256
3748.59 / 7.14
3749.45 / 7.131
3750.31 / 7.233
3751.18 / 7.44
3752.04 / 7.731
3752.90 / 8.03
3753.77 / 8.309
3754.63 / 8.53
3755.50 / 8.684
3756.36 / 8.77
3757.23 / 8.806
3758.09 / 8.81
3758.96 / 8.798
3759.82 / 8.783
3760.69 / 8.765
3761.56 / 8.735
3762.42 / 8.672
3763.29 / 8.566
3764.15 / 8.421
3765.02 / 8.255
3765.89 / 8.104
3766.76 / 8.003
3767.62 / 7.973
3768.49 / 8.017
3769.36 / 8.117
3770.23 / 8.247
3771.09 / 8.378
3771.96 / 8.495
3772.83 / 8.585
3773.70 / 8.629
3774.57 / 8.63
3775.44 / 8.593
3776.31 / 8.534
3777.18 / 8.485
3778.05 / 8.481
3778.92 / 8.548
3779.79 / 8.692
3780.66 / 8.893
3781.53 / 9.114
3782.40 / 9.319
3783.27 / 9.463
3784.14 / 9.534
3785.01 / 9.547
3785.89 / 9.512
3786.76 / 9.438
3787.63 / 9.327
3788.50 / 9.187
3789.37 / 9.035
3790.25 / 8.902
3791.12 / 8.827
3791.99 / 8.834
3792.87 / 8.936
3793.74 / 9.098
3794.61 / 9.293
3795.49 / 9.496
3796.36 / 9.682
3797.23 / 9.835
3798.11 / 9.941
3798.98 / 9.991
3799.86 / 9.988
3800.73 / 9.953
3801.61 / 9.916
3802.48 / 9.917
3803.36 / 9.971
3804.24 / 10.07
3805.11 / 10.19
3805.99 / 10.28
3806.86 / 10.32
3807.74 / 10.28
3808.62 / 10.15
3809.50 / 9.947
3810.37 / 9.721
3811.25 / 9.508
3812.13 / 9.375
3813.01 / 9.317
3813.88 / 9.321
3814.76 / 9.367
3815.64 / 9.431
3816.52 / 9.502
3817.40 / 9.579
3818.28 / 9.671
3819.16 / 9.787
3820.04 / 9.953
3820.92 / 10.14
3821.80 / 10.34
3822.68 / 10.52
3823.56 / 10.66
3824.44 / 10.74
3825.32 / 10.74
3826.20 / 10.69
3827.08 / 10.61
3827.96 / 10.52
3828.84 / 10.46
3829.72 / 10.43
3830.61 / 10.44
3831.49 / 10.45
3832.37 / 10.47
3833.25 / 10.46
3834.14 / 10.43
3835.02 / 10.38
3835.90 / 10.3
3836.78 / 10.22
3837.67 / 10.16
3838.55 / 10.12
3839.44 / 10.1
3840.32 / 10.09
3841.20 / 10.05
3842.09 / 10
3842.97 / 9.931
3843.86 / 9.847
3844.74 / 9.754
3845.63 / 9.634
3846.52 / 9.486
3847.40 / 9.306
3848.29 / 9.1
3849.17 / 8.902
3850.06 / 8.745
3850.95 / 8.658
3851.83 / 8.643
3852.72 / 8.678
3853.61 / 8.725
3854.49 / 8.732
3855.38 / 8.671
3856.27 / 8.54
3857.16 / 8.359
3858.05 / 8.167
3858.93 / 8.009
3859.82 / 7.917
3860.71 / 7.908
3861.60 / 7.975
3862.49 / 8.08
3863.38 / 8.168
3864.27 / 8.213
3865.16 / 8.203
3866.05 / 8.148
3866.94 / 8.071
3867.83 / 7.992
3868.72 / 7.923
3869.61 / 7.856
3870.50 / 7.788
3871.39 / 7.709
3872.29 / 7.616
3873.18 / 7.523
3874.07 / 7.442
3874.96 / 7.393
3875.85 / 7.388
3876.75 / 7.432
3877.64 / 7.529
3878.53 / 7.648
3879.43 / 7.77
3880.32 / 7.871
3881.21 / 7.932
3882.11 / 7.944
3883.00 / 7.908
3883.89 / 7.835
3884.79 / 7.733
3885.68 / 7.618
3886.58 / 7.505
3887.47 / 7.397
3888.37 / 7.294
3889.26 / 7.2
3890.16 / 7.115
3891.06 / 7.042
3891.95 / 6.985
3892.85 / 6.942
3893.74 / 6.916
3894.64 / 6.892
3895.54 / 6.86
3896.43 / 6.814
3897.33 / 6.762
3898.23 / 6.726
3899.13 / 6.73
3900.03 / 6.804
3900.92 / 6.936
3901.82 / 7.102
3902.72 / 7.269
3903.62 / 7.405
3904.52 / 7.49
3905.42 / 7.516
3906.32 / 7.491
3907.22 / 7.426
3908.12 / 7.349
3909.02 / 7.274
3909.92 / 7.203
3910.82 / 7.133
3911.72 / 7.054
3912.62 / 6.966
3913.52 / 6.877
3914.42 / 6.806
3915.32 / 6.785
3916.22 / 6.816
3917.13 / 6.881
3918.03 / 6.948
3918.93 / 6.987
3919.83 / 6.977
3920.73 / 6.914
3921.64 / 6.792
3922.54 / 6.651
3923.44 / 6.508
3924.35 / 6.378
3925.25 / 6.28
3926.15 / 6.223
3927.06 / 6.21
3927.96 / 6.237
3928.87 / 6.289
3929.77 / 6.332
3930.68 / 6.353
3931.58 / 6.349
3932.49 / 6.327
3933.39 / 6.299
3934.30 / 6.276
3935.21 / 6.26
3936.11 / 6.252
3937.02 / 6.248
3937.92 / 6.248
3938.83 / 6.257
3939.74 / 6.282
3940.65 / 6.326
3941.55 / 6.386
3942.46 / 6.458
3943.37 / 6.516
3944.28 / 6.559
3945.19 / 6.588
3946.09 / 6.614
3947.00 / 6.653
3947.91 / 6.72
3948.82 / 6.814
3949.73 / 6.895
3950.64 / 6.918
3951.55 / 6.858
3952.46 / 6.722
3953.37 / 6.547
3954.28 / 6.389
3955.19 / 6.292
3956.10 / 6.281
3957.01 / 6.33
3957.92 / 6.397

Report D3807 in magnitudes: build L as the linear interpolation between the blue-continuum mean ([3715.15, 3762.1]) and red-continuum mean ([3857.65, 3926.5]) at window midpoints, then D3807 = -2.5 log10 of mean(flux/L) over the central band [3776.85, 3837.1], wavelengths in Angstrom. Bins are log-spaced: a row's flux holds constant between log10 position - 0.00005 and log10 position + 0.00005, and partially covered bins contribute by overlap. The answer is -0.240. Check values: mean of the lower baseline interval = 8.25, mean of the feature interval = 9.77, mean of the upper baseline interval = 7.34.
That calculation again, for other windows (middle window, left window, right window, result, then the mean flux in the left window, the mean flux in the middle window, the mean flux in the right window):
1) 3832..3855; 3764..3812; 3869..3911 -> -0.18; 9.18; 9.65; 7.35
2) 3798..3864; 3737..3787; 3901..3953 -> -0.24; 8.51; 9.66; 6.71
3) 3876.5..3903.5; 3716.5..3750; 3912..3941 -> -0.07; 8.22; 7.28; 6.51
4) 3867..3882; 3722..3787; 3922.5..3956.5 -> -0.08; 8.45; 7.69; 6.44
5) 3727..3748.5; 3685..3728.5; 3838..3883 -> -0.10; 7.54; 8.46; 8.47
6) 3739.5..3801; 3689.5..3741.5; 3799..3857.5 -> 0.02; 7.9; 8.7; 9.83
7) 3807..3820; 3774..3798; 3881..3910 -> -0.12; 9.09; 9.66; 7.25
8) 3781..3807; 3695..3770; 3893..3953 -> -0.24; 8.06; 9.56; 6.73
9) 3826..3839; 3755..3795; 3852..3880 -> -0.25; 8.76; 10.4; 7.99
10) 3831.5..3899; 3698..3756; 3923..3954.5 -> -0.19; 8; 8.34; 6.44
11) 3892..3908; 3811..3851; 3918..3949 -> 0.08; 9.96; 7.07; 6.46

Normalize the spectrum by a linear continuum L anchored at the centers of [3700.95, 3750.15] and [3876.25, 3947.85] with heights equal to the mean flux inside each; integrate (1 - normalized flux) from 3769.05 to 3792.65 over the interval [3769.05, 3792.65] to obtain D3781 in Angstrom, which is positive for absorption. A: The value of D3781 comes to -3.5 Angstrom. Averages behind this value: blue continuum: 8.06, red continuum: 6.91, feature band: 8.87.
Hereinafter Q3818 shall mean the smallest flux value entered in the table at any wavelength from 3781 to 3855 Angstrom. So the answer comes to 8.643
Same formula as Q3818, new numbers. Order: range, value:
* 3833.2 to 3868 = 7.908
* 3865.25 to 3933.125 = 6.21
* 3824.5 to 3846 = 9.634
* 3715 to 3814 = 7.131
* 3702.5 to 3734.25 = 7.254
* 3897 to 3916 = 6.726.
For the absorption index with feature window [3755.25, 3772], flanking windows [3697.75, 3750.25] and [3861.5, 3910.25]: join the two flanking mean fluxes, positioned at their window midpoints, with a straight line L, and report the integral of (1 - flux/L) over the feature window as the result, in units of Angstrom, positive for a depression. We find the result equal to -1.3 Angstrom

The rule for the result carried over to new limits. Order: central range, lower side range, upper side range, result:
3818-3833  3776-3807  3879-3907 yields -2.9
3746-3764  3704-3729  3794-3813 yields 1.2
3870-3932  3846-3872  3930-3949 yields 2.0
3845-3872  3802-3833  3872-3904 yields 0.2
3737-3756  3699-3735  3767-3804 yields 0.3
